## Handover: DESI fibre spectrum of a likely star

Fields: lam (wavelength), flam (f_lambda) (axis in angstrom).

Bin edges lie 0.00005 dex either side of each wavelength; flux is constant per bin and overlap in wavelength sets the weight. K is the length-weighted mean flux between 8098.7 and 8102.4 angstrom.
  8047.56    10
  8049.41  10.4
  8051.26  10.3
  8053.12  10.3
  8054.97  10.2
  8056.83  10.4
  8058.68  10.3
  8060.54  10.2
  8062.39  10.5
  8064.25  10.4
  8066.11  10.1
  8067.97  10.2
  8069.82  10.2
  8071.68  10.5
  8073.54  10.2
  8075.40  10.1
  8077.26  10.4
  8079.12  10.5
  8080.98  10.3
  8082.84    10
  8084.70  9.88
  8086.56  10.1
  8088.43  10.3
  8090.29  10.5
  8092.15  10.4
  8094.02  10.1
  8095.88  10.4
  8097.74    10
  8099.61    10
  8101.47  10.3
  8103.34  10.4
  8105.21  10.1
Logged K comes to 10.2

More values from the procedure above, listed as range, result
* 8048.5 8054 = 10.3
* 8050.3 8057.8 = 10.3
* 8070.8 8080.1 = 10.3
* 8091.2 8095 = 10.3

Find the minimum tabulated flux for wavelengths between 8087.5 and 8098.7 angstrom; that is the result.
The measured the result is 10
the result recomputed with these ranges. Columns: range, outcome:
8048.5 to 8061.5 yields 10.2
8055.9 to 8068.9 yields 10.1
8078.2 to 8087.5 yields 9.88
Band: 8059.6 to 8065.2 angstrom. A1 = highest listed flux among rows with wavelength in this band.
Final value 10.5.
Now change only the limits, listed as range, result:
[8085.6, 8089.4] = 10.3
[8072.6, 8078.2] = 10.4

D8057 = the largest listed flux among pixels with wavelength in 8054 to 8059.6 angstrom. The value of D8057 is 10.4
